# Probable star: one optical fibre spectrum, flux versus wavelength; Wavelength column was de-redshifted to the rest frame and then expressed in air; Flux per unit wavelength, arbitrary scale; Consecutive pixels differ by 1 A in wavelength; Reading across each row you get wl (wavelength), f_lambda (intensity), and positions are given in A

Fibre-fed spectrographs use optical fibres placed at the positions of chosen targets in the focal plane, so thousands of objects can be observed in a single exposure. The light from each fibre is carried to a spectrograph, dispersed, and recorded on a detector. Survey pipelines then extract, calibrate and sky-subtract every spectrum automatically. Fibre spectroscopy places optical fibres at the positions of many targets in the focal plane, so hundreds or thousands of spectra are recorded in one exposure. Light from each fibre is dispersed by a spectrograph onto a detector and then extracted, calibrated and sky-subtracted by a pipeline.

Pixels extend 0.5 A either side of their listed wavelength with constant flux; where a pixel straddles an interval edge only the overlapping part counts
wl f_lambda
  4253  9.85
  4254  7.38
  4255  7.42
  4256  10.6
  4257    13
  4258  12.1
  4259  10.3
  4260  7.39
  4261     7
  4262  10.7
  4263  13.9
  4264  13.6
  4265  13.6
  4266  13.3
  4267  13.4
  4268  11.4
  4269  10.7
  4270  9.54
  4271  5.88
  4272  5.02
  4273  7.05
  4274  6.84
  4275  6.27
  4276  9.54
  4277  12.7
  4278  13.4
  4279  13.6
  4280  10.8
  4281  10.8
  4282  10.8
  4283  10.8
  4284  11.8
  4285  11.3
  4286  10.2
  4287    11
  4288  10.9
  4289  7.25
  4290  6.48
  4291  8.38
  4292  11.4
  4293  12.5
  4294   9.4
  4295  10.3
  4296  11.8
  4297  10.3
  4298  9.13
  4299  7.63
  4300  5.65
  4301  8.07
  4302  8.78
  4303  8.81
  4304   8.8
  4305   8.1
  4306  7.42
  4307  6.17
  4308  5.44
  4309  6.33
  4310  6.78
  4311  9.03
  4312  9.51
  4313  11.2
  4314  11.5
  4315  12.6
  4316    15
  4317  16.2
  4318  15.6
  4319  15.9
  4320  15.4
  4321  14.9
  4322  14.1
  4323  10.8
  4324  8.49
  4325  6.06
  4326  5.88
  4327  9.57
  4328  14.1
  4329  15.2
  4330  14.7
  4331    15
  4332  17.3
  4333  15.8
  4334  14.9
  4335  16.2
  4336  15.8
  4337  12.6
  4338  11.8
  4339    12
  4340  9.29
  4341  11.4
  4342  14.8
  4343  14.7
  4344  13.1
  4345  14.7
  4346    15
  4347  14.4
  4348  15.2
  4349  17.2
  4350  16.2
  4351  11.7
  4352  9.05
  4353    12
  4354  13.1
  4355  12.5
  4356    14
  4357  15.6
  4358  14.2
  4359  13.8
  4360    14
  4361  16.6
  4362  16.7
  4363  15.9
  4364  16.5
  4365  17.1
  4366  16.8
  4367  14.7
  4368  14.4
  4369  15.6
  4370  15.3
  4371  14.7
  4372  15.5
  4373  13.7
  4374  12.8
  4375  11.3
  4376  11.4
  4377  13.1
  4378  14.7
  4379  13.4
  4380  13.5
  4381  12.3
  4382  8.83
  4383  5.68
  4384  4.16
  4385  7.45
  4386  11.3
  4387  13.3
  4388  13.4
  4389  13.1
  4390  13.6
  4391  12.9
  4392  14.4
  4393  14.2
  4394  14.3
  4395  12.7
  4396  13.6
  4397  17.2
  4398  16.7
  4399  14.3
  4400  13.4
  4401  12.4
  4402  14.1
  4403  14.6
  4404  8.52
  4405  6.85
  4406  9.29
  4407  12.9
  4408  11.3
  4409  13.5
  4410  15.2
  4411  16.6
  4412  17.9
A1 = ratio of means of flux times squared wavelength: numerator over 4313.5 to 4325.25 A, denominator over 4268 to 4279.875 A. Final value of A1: 1.45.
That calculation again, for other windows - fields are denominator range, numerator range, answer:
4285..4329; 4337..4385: 1.36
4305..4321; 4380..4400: 1.17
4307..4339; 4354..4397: 1.12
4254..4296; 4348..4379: 1.45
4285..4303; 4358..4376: 1.64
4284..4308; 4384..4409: 1.45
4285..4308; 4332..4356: 1.56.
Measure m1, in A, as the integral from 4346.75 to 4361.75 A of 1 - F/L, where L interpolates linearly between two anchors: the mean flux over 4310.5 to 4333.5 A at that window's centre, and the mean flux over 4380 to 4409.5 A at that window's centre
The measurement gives -1.8 A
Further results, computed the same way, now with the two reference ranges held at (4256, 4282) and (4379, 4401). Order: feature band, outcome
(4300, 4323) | 1.2 A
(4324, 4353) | -4.1 A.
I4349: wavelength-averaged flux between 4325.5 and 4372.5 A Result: 14.2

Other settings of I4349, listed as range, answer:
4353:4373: 15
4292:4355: 11.8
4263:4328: 10.2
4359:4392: 13.3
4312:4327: 12.2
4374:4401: 12.5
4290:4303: 9.31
